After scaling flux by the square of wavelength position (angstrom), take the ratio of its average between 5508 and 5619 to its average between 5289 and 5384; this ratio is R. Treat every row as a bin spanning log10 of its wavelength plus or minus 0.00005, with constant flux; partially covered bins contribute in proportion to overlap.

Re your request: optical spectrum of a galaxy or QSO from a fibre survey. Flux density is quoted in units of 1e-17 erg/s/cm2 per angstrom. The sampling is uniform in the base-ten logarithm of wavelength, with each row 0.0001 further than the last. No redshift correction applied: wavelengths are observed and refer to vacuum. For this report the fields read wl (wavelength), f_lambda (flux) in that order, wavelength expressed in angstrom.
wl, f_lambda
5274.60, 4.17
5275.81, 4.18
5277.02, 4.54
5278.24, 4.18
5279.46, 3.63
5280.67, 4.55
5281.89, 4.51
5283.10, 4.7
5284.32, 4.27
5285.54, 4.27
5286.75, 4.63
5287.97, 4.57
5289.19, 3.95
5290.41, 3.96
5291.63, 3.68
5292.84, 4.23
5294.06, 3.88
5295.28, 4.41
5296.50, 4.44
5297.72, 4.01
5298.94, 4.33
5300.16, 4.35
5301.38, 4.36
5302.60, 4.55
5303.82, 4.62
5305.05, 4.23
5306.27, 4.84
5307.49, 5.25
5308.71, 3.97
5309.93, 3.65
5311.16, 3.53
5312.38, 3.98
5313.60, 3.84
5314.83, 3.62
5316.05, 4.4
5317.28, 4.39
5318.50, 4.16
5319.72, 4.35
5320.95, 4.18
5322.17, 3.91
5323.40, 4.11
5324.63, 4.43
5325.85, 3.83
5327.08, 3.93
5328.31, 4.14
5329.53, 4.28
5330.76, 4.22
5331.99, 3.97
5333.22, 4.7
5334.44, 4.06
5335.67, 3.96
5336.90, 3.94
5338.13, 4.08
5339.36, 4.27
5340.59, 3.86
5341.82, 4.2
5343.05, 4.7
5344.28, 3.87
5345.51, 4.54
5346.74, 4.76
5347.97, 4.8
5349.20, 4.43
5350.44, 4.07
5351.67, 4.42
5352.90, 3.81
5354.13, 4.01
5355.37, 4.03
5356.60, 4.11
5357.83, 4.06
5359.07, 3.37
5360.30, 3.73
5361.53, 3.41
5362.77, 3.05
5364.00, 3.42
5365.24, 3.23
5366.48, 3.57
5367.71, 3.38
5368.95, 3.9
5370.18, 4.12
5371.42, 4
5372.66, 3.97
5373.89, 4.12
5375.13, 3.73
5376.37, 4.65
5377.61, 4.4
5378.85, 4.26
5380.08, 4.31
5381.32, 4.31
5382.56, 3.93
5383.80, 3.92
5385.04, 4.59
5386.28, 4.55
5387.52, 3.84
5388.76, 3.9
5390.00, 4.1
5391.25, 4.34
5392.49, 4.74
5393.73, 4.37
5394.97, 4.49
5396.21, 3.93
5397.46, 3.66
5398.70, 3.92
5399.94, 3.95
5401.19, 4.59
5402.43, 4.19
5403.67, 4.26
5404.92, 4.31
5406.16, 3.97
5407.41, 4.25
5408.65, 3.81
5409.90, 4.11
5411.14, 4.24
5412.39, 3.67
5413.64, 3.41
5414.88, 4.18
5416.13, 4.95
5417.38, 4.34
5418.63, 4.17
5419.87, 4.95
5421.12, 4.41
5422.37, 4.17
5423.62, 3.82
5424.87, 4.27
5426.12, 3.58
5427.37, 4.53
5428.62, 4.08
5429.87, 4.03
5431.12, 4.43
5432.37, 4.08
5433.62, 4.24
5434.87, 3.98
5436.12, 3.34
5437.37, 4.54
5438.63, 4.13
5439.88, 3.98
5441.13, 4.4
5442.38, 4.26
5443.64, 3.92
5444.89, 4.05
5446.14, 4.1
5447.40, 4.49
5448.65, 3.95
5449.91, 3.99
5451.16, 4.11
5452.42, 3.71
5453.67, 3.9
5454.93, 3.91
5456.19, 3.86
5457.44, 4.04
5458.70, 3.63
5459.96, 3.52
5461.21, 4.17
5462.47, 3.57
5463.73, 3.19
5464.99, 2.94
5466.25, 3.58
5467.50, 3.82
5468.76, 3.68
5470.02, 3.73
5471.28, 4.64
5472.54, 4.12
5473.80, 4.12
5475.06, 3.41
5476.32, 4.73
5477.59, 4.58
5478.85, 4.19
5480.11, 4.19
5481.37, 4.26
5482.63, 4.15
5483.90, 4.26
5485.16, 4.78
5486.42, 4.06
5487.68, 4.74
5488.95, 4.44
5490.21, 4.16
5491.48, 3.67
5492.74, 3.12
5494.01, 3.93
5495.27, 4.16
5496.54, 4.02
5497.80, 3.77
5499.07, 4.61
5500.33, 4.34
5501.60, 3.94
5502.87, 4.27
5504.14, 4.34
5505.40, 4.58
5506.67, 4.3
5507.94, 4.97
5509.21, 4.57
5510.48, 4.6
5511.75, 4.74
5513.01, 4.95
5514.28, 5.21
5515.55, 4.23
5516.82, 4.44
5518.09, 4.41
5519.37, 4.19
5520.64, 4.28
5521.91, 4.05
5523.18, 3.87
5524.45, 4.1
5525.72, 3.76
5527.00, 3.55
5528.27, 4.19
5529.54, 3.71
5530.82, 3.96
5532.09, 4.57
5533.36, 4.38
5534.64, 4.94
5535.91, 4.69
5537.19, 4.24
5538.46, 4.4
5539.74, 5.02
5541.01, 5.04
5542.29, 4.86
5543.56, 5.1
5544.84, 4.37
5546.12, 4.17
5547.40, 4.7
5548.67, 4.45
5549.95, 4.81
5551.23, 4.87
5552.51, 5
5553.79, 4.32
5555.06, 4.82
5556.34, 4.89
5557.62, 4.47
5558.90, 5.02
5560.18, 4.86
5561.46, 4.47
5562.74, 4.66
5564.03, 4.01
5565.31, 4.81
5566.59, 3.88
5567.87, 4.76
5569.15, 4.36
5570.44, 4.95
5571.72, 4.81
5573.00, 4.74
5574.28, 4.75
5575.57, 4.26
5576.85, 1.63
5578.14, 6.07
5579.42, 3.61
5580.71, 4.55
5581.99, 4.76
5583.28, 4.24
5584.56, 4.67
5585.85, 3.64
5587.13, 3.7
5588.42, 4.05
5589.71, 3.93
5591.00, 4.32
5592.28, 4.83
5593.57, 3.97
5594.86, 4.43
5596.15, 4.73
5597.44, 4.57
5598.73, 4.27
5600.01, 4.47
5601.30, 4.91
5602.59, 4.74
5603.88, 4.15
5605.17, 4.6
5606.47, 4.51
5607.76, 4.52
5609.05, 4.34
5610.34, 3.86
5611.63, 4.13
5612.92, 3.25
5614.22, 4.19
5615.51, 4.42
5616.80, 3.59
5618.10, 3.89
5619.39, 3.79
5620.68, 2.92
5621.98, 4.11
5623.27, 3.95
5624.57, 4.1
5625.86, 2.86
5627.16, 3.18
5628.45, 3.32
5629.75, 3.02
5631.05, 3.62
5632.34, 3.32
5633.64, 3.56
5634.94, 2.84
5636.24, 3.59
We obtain 1.17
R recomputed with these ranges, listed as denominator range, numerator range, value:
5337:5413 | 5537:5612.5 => 1.18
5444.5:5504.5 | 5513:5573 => 1.15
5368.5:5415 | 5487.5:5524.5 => 1.08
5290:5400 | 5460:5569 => 1.12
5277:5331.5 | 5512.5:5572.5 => 1.17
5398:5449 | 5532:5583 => 1.16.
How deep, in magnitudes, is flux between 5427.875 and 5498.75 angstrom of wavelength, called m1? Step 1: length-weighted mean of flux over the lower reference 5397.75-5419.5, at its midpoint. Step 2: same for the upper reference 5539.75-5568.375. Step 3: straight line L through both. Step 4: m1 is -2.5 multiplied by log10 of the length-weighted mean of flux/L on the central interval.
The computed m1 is 0.08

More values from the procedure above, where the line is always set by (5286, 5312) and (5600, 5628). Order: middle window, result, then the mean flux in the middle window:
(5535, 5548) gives -0.150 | 4.66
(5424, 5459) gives 0.023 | 4.06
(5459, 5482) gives 0.057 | 3.91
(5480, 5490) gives -0.065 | 4.36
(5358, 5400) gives 0.057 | 3.98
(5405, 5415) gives 0.054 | 3.97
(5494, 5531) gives -0.049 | 4.28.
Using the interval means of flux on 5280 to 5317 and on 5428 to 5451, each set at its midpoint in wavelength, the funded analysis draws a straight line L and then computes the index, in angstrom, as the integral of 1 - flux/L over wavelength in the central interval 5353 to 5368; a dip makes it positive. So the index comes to 2.0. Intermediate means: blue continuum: 4.25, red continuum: 4.11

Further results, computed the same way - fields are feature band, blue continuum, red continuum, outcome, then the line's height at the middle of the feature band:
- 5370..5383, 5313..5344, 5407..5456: -0.13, 4.13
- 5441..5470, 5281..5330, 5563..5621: 2.71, 4.24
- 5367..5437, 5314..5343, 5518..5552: 1.51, 4.23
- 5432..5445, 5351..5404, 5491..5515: 0.25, 4.17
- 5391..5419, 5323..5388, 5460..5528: -0.47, 4.1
